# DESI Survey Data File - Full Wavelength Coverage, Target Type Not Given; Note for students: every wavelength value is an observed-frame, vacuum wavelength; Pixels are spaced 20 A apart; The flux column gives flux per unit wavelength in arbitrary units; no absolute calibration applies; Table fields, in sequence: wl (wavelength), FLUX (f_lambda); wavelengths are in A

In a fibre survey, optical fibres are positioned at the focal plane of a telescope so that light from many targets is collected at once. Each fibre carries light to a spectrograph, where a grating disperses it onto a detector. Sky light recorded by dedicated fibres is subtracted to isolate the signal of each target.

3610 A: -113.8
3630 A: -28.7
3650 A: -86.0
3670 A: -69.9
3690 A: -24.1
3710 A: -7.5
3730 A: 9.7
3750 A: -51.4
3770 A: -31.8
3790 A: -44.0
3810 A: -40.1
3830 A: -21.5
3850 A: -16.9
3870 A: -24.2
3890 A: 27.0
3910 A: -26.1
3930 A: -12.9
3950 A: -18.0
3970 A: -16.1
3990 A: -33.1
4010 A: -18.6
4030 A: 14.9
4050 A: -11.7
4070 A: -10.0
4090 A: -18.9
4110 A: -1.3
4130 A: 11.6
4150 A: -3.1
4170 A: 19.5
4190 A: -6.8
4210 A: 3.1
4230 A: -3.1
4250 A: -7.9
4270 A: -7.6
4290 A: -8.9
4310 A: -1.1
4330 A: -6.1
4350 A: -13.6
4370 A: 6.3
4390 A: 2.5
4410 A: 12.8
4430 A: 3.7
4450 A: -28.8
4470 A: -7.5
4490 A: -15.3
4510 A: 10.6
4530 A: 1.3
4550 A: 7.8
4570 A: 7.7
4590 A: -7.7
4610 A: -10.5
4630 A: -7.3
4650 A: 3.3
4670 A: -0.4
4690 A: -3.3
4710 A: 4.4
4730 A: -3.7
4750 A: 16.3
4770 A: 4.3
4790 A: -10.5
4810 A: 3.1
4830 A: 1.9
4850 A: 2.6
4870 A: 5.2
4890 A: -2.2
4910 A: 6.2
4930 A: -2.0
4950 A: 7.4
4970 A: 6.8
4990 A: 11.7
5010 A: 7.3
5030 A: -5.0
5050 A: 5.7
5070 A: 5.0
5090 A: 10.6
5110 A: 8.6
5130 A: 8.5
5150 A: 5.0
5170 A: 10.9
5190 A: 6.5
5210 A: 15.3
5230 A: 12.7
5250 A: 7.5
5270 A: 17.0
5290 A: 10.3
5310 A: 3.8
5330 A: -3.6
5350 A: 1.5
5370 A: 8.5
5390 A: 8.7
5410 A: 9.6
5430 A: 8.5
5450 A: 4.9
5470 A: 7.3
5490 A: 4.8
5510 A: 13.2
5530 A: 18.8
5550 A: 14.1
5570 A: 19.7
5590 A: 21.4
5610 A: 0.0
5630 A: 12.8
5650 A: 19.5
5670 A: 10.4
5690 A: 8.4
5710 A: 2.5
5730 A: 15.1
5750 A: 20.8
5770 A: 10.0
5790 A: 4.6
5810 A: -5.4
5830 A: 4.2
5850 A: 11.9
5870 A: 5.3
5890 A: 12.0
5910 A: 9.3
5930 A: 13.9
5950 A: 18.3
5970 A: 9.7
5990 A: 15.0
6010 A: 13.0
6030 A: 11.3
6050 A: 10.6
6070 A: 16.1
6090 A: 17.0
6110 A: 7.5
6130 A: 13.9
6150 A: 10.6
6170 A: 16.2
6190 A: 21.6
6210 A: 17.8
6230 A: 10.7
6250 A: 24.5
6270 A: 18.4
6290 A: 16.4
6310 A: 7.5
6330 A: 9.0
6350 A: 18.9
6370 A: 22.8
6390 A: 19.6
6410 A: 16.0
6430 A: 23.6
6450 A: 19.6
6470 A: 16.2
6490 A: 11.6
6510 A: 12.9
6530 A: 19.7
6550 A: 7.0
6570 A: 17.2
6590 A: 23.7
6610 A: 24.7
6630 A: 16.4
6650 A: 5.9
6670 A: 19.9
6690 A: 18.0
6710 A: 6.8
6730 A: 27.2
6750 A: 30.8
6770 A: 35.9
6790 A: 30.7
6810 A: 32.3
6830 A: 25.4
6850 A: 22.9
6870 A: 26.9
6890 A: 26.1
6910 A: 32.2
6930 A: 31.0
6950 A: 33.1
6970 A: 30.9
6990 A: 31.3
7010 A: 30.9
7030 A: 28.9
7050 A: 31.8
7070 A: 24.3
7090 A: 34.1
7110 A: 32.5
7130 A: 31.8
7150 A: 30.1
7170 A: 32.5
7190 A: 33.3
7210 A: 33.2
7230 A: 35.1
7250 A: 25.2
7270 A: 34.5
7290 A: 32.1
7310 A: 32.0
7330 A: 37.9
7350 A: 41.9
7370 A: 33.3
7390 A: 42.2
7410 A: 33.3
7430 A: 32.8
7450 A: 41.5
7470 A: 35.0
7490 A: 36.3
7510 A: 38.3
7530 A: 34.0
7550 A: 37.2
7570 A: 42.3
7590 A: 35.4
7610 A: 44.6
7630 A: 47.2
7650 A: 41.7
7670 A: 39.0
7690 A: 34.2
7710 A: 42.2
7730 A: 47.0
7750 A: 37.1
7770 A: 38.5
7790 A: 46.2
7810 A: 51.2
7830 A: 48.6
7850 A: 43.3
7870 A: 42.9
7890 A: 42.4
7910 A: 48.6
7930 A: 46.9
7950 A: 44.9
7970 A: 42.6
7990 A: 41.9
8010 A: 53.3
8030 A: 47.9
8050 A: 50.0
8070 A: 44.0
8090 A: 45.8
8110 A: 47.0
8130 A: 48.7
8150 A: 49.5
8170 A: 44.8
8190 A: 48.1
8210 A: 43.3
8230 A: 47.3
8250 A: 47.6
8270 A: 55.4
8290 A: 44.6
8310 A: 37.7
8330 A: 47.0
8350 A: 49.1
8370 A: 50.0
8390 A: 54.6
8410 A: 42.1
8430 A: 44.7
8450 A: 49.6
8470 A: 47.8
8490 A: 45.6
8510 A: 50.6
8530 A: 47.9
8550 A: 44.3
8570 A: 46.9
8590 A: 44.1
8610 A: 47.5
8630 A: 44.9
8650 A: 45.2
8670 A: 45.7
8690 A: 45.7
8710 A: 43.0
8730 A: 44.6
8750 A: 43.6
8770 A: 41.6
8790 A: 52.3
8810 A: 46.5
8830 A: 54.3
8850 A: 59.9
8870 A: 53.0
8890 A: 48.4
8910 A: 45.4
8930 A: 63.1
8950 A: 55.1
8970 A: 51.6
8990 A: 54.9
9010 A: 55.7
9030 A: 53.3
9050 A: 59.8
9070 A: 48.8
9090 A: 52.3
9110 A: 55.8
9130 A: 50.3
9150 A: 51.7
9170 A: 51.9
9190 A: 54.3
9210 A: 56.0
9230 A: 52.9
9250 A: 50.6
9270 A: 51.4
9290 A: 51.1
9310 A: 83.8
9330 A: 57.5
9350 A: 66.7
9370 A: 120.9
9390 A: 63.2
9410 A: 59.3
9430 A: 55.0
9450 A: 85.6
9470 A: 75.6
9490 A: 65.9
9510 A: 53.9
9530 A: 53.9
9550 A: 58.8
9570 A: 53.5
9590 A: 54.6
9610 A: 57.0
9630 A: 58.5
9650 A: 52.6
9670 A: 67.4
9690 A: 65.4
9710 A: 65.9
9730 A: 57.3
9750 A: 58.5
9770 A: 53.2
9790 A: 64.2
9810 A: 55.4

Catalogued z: 0.69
